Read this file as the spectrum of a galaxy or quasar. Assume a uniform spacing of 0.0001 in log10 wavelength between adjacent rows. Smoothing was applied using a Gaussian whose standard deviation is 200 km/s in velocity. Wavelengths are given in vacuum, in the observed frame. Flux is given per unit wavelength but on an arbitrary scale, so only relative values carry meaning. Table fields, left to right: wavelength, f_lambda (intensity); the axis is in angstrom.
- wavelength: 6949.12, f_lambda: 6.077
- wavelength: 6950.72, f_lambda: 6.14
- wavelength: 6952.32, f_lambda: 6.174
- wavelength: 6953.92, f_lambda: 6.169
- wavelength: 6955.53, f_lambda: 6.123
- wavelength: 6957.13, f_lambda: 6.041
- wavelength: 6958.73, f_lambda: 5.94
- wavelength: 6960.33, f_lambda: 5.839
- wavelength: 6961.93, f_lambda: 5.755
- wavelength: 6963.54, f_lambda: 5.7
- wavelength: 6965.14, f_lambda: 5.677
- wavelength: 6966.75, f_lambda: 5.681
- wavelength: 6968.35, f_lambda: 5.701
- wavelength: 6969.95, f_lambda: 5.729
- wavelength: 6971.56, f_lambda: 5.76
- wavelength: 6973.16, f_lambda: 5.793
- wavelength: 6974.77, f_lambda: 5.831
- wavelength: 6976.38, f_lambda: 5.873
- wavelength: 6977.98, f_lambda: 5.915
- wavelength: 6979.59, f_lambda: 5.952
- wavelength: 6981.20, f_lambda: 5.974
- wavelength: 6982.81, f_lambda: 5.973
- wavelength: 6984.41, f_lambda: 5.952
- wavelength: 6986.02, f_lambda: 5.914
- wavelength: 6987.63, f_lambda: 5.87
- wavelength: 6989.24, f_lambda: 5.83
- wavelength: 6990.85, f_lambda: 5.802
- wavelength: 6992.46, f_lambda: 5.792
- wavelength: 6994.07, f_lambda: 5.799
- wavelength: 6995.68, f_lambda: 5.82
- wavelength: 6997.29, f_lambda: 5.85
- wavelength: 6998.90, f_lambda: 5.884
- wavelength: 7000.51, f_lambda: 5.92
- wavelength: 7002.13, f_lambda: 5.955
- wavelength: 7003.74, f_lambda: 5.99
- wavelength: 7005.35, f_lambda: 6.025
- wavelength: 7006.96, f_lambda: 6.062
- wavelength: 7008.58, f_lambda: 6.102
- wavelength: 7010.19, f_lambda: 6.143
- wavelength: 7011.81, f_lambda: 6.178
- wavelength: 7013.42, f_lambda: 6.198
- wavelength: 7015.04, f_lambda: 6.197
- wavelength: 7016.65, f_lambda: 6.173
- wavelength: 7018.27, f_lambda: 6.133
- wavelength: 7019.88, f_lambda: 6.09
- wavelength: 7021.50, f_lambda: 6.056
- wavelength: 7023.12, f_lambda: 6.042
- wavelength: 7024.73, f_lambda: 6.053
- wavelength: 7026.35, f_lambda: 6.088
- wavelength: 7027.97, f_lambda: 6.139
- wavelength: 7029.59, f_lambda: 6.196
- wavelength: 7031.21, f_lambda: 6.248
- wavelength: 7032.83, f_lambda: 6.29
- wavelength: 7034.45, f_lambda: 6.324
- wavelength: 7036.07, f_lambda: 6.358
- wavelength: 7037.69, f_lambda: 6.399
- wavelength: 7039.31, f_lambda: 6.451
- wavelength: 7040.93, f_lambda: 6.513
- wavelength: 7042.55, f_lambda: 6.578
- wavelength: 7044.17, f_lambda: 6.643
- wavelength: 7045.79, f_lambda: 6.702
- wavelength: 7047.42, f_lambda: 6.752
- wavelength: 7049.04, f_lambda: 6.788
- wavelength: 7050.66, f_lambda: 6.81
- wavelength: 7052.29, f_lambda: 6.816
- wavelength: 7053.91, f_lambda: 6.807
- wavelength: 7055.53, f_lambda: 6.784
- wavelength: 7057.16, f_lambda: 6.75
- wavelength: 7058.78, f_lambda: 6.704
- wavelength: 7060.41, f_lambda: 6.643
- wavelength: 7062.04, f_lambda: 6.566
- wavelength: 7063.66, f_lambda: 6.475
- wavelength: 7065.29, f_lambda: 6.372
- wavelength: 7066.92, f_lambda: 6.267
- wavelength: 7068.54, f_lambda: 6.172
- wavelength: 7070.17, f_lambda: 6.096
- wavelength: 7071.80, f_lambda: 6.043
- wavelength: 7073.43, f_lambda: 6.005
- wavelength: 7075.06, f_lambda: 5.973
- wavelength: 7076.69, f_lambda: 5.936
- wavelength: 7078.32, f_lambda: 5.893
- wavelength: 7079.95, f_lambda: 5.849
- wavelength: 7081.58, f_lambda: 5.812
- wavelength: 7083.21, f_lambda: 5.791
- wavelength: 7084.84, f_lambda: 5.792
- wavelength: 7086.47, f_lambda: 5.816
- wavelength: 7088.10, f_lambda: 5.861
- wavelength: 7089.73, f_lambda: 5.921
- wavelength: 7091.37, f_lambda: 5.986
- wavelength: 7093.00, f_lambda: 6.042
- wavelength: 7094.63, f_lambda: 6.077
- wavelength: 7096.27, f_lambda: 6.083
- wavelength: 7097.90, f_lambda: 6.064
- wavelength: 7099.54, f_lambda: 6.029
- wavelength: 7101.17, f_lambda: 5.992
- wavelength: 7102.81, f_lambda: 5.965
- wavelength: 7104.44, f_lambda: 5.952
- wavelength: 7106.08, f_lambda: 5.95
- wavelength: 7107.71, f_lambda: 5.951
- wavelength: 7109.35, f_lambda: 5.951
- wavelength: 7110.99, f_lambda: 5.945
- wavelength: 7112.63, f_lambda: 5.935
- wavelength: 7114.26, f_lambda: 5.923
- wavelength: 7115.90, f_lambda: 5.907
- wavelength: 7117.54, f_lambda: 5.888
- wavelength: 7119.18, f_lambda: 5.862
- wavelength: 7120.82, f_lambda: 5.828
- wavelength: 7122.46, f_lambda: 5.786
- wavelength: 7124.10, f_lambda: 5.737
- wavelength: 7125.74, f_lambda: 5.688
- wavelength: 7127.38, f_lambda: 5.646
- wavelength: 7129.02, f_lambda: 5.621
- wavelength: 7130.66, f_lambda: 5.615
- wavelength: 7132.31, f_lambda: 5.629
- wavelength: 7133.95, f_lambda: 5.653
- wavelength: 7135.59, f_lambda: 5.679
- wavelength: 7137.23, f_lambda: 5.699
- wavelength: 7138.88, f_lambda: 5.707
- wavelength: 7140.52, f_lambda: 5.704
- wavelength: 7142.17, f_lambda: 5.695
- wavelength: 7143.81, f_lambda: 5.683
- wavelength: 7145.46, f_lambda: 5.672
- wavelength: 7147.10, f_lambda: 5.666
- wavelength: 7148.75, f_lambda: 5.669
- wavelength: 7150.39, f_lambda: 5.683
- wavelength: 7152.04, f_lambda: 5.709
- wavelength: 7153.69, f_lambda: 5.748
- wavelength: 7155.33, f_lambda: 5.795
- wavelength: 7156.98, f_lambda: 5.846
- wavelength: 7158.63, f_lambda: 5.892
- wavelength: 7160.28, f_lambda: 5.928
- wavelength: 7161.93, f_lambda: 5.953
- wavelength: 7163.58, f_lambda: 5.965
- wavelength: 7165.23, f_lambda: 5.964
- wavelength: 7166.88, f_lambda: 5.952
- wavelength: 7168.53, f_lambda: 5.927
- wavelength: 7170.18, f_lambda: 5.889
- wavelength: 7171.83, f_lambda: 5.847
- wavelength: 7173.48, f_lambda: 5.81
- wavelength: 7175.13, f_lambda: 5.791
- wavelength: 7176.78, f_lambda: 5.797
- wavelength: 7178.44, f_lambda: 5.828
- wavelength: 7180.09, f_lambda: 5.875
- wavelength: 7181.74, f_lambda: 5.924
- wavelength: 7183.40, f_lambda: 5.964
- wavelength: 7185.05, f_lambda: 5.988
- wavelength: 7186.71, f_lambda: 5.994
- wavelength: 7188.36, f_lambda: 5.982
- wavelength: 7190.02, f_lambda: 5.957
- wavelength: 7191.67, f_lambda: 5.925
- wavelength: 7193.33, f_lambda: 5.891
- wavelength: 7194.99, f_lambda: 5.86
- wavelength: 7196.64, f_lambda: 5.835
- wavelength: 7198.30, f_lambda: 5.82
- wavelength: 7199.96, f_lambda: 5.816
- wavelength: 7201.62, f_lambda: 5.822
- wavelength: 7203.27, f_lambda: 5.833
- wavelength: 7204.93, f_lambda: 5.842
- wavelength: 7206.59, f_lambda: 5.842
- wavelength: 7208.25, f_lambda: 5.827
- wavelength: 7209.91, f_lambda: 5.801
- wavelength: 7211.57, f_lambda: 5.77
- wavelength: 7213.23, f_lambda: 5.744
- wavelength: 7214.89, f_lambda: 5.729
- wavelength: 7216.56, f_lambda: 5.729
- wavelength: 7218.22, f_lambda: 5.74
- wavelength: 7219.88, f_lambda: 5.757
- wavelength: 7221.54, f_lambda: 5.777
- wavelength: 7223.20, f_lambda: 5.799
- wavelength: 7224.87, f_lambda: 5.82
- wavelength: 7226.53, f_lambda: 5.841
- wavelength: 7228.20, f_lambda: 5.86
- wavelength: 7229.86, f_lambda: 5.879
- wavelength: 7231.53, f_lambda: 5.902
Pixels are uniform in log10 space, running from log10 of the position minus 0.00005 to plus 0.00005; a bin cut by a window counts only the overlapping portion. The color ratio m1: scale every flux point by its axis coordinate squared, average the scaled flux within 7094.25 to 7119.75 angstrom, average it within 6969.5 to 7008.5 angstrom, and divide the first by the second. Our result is 1.05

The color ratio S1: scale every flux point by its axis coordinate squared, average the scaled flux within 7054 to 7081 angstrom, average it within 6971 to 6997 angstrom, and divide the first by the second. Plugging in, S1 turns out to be 1.1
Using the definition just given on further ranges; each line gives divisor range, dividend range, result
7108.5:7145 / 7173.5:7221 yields 1.03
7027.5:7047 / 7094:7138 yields 0.93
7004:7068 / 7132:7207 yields 0.95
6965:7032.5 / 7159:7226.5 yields 1.04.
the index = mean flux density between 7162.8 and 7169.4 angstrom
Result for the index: 5.95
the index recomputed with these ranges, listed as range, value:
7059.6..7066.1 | 6.51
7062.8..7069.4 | 6.33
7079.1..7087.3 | 5.82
